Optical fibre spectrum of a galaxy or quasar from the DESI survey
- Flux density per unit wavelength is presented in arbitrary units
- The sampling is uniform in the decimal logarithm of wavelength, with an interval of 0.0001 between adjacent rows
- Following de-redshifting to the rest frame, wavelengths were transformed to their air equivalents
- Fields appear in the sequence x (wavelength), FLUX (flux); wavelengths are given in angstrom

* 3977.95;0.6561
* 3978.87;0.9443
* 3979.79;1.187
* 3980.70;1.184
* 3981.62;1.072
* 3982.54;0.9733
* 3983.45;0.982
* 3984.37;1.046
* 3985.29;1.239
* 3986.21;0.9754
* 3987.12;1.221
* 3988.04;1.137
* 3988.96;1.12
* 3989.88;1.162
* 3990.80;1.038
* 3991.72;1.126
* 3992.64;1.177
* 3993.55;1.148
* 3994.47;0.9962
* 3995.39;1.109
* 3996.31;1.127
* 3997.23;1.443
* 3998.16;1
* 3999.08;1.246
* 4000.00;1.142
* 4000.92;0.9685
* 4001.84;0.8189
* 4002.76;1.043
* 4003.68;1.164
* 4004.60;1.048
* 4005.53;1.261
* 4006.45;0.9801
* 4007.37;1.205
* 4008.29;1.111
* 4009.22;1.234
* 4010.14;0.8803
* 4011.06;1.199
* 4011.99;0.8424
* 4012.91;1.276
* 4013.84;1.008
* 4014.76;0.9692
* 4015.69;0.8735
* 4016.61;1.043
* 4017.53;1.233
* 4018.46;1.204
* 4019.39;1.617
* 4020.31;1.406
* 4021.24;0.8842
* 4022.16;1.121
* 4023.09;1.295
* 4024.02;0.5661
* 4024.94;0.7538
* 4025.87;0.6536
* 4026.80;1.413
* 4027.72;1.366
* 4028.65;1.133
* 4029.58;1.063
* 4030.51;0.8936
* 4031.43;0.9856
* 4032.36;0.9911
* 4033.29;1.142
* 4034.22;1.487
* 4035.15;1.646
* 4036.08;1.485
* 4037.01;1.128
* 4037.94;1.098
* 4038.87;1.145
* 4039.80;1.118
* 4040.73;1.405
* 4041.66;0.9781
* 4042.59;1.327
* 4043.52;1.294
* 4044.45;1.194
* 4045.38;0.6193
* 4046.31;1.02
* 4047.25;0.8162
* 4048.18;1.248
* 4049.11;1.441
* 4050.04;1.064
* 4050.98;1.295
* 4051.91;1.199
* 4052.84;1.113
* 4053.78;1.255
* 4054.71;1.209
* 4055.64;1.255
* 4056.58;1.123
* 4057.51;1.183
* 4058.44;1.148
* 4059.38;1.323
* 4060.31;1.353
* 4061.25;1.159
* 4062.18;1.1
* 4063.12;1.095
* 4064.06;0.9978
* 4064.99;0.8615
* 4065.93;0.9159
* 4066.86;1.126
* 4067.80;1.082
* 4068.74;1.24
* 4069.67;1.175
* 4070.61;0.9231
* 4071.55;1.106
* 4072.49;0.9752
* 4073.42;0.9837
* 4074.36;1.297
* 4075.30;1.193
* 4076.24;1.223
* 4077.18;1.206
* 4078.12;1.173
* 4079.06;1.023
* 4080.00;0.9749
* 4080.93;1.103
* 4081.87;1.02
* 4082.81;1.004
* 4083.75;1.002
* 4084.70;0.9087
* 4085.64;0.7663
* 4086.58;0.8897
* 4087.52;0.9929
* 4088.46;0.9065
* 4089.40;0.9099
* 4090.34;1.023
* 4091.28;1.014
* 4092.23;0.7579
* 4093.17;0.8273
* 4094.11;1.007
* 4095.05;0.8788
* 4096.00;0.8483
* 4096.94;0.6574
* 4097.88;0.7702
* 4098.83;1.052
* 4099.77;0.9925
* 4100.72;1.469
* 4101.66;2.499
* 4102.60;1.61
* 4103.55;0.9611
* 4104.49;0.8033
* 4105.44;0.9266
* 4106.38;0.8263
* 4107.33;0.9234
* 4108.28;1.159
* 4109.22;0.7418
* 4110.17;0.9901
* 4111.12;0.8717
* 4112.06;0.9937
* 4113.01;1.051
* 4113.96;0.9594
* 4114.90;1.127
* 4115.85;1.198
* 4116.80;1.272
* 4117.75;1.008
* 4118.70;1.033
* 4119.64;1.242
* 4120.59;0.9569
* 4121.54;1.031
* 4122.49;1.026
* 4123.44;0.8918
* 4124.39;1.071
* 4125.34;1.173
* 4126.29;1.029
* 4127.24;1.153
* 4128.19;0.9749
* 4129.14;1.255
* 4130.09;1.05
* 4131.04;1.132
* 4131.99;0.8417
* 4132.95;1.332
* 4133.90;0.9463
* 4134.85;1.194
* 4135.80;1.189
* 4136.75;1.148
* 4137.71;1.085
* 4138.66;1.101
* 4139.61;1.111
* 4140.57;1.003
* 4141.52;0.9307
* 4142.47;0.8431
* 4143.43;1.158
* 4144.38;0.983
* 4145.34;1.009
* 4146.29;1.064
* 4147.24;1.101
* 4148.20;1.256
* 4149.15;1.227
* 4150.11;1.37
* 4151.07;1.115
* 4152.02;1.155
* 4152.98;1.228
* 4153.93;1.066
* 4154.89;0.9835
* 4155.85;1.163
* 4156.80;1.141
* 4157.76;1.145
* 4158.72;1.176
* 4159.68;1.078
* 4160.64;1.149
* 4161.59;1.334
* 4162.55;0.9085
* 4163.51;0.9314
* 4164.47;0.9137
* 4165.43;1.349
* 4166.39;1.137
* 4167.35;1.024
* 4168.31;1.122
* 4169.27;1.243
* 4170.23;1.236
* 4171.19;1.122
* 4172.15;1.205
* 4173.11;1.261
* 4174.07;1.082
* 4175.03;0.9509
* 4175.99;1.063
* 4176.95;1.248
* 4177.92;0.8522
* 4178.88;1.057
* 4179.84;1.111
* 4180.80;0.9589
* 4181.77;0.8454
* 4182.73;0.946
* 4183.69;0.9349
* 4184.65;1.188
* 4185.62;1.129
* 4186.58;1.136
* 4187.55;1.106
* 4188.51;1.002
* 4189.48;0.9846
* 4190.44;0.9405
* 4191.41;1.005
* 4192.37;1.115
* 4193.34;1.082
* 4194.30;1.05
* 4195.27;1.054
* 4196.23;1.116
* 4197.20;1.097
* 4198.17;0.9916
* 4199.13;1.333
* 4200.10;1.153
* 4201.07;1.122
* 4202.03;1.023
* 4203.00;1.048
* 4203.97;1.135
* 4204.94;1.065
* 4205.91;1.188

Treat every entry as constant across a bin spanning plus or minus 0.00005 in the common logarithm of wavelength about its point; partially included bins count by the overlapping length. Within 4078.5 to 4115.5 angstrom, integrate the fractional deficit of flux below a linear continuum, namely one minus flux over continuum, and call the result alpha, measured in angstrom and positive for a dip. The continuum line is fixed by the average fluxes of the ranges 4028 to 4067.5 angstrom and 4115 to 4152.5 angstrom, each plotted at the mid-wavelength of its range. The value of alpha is 3.7 angstrom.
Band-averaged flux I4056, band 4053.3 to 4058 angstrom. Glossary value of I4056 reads 1.21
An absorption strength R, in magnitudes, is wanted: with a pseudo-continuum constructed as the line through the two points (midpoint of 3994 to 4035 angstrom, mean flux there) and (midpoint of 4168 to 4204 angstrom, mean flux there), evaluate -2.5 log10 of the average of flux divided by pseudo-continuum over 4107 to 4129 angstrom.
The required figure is 0.05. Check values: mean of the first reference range 1.1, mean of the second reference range 1.08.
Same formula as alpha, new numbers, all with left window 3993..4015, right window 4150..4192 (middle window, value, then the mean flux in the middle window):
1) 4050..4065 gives -1.1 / 1.17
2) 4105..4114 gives 1.2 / 0.943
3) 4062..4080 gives 0.1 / 1.09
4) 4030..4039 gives -0.9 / 1.2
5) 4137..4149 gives 0.3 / 1.06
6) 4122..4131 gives 0.2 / 1.07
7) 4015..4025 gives -0.1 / 1.1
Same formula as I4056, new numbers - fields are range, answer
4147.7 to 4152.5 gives 1.22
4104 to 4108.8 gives 0.926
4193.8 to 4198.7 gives 1.07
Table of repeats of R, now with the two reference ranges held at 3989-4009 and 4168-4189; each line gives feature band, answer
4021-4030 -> 0.08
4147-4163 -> -0.07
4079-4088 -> 0.14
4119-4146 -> 0.02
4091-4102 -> 0.05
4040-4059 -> -0.05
